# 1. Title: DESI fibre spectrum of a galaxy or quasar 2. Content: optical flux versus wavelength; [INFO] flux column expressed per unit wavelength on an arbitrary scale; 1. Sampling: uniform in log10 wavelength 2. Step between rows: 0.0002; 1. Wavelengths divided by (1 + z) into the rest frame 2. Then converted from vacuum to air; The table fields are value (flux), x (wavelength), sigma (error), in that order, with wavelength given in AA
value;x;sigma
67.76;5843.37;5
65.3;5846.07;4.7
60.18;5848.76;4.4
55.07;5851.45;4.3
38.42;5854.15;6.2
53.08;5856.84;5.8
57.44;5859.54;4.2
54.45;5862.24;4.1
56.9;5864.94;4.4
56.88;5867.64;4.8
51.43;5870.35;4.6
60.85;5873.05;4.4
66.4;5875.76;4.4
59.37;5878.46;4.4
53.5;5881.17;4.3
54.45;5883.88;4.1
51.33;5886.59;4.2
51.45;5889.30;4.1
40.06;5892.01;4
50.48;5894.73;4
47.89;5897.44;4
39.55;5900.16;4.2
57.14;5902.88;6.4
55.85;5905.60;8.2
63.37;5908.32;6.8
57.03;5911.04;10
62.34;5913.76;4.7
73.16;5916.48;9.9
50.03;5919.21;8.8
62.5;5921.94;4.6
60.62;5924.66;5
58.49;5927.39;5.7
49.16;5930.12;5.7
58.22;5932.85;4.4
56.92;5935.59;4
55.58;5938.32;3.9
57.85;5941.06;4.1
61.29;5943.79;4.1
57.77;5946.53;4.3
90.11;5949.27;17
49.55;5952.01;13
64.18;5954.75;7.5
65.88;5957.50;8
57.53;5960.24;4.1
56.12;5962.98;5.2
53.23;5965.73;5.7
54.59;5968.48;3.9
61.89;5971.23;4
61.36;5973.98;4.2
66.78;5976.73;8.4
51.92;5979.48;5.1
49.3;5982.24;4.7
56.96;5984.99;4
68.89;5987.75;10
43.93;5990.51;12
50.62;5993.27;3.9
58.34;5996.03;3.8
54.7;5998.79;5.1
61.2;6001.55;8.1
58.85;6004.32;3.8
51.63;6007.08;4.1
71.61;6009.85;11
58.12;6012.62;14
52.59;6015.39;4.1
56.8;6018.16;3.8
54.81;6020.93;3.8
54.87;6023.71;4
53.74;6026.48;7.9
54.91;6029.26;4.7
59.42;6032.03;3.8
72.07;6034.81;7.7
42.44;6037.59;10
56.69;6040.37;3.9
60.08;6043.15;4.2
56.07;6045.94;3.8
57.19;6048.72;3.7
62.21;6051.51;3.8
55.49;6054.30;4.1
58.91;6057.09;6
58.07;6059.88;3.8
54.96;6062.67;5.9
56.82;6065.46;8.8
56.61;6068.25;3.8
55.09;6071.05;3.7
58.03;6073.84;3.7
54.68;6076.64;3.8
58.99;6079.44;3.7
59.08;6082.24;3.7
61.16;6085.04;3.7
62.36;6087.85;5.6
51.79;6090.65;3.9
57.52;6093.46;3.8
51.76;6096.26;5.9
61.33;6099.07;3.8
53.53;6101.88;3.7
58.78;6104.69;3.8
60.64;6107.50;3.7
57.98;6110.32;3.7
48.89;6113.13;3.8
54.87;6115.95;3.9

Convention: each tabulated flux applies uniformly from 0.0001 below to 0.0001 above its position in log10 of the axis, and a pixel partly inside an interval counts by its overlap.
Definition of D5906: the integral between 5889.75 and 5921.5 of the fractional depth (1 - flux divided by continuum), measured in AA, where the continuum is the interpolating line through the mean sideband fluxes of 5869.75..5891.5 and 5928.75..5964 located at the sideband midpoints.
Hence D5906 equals 1.6 AA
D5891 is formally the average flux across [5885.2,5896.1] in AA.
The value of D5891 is 48.4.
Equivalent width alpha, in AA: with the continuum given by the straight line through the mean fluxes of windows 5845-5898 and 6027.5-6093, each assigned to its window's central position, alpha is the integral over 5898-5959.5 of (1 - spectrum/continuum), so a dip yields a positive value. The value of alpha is -4.4 AA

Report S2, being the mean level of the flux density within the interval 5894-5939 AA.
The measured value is 56.5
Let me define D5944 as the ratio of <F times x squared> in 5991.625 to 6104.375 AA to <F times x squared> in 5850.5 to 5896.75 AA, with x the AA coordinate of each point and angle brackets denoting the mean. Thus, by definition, 1.13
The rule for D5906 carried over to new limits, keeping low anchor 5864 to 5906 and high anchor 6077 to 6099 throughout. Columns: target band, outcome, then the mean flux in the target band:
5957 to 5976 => -1.2 AA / 58.6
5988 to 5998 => 0.4 AA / 53.2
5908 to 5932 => -2.4 AA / 59.5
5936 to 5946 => -0.7 AA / 58.1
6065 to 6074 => 0.1 AA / 56.5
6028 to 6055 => -0.5 AA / 57.7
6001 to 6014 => -1.0 AA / 60.2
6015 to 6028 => 0.3 AA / 54.7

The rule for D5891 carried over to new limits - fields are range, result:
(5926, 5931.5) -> 53.9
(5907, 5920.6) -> 61.2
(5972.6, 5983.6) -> 57.3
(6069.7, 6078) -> 56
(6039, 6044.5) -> 58.4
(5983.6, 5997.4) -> 55.7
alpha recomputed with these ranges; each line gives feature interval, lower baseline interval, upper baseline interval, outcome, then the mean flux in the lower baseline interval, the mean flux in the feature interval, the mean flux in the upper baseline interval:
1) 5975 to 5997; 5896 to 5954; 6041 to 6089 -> 0.9 AA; 58.4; 55.9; 57.9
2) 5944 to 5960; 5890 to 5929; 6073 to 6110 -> -2.5 AA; 55.5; 64.6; 57.7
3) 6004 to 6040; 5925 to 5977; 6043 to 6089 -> 1.0 AA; 59.7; 57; 57.9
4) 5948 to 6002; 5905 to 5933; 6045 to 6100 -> -0.1 AA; 59.3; 58.8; 57.4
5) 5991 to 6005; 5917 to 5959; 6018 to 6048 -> 0.5 AA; 60.1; 55.8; 56.5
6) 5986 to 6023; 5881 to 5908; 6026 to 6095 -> -1.3 AA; 50.5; 57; 57.4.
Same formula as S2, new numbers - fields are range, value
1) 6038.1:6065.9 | 57.2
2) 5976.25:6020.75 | 56.8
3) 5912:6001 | 58.8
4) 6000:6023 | 58.1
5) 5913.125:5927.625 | 61.4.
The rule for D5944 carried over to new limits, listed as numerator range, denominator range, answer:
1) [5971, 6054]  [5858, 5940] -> 1.07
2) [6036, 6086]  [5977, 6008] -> 1.05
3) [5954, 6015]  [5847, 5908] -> 1.12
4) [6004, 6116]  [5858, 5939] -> 1.08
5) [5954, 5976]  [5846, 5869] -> 1.13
